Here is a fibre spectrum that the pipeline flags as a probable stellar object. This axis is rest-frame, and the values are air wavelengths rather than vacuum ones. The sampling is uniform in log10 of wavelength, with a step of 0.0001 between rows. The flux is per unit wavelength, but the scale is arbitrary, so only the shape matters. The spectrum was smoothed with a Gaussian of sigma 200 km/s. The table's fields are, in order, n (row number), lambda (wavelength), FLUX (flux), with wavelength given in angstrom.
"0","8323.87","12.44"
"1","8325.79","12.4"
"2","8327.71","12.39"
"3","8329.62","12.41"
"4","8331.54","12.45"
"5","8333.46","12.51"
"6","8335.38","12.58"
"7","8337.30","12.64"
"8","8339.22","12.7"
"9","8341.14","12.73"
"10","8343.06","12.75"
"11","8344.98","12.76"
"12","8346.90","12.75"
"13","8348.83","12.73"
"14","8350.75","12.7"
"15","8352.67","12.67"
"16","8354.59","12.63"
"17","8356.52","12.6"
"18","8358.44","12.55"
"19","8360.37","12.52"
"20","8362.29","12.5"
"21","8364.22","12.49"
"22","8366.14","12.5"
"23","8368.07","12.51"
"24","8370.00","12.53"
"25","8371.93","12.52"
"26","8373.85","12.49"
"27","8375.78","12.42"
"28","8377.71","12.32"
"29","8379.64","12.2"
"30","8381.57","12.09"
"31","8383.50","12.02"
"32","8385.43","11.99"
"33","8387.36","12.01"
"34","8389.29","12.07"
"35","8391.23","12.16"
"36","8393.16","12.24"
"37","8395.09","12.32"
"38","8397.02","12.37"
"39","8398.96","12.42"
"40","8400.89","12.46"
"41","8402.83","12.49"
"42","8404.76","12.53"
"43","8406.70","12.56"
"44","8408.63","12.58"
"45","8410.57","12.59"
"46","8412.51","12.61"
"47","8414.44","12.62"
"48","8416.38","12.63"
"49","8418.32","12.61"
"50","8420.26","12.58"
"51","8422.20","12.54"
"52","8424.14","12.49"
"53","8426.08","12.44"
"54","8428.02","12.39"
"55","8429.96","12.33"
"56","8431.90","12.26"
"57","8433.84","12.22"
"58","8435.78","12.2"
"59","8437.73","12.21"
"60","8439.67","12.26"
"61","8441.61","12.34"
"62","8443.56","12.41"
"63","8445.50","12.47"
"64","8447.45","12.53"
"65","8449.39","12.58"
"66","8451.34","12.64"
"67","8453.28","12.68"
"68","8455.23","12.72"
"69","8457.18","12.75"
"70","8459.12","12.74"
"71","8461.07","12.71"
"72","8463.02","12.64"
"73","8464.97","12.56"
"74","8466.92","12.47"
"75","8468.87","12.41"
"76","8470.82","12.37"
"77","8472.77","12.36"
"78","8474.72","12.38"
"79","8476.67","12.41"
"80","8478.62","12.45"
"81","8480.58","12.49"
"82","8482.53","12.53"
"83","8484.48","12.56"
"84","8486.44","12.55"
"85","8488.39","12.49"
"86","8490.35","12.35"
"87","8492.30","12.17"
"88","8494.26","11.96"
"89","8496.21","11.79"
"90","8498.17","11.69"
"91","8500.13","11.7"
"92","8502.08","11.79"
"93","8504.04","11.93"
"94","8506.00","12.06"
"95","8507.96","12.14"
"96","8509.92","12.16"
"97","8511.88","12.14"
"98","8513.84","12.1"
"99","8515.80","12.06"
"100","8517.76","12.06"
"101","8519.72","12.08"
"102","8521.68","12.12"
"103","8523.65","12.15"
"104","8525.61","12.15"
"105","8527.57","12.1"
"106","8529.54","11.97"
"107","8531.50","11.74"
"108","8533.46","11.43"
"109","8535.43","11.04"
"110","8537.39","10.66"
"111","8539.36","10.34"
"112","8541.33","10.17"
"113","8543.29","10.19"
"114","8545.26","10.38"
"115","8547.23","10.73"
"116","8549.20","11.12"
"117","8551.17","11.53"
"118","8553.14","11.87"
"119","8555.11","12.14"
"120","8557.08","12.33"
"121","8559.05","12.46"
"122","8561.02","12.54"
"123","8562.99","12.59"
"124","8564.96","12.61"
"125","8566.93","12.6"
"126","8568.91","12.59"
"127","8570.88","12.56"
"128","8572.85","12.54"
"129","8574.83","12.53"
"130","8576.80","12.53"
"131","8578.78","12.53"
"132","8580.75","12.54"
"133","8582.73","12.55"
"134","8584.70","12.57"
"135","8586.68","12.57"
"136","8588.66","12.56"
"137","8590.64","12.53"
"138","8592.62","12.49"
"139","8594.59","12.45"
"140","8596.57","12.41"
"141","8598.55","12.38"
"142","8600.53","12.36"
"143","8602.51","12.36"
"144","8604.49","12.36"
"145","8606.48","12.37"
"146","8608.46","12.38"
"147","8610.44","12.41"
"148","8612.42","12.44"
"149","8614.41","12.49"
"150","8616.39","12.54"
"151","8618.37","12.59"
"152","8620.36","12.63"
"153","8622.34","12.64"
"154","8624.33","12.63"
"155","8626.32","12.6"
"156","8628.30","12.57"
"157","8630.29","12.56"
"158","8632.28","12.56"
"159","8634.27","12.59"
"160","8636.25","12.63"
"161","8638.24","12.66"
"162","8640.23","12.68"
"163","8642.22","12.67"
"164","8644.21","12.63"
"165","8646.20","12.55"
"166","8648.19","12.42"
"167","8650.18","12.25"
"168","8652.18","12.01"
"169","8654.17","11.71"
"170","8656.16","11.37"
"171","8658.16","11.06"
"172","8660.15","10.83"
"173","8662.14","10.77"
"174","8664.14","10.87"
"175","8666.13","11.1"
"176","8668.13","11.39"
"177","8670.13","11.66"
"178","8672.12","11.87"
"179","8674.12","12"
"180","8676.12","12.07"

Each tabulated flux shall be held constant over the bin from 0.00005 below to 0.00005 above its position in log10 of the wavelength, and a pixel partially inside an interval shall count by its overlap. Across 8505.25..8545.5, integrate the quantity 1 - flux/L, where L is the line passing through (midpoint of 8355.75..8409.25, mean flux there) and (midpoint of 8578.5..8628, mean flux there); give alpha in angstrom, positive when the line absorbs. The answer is 2.75 angstrom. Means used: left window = 12.4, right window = 12.5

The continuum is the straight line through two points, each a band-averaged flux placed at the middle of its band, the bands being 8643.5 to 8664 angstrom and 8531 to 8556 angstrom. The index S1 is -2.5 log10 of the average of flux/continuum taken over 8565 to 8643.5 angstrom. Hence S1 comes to -0.10 mag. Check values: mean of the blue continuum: 11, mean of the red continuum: 11.7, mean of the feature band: 12.5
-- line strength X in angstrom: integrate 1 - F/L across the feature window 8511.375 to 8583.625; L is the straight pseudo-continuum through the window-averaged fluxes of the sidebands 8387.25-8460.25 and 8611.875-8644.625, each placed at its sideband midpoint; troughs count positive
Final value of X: 3.8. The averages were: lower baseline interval 12.5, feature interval 11.9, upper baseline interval 12.6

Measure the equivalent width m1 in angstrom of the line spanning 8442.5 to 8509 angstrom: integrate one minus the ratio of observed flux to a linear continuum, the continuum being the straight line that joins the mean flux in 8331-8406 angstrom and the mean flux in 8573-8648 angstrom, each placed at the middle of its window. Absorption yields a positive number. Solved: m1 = 0.7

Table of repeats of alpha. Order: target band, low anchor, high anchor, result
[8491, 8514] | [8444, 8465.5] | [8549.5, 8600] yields 1.1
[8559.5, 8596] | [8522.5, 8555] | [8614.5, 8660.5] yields -2.7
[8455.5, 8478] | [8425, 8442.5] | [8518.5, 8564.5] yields -0.8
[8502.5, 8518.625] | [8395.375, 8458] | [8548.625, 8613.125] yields 0.5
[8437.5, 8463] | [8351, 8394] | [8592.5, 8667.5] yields -0.5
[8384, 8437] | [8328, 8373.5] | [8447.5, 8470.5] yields 0.9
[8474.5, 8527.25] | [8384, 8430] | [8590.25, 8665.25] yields 0.8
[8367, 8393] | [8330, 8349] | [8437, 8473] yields 0.7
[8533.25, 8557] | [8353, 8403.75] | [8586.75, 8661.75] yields 2.6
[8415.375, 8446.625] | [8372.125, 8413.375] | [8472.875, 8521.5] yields -0.3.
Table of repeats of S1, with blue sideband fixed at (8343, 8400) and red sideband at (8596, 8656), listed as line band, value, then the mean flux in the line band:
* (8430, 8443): 0.015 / 12.3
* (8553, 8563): 0.010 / 12.3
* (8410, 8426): -0.013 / 12.6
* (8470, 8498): 0.009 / 12.3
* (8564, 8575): -0.011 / 12.6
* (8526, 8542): 0.111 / 11.2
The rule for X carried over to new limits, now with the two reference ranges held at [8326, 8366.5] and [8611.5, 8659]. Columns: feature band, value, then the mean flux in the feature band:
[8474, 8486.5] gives 0.0 angstrom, 12.5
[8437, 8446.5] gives 0.1 angstrom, 12.3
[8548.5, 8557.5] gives 0.5 angstrom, 11.8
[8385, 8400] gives 0.4 angstrom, 12.2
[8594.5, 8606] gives 0.0 angstrom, 12.4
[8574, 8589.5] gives -0.1 angstrom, 12.5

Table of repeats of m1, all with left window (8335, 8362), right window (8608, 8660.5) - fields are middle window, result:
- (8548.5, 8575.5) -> 0.3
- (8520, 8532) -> 0.4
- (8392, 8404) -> 0.2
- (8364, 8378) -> 0.2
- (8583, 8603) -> -0.1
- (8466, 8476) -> 0.1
